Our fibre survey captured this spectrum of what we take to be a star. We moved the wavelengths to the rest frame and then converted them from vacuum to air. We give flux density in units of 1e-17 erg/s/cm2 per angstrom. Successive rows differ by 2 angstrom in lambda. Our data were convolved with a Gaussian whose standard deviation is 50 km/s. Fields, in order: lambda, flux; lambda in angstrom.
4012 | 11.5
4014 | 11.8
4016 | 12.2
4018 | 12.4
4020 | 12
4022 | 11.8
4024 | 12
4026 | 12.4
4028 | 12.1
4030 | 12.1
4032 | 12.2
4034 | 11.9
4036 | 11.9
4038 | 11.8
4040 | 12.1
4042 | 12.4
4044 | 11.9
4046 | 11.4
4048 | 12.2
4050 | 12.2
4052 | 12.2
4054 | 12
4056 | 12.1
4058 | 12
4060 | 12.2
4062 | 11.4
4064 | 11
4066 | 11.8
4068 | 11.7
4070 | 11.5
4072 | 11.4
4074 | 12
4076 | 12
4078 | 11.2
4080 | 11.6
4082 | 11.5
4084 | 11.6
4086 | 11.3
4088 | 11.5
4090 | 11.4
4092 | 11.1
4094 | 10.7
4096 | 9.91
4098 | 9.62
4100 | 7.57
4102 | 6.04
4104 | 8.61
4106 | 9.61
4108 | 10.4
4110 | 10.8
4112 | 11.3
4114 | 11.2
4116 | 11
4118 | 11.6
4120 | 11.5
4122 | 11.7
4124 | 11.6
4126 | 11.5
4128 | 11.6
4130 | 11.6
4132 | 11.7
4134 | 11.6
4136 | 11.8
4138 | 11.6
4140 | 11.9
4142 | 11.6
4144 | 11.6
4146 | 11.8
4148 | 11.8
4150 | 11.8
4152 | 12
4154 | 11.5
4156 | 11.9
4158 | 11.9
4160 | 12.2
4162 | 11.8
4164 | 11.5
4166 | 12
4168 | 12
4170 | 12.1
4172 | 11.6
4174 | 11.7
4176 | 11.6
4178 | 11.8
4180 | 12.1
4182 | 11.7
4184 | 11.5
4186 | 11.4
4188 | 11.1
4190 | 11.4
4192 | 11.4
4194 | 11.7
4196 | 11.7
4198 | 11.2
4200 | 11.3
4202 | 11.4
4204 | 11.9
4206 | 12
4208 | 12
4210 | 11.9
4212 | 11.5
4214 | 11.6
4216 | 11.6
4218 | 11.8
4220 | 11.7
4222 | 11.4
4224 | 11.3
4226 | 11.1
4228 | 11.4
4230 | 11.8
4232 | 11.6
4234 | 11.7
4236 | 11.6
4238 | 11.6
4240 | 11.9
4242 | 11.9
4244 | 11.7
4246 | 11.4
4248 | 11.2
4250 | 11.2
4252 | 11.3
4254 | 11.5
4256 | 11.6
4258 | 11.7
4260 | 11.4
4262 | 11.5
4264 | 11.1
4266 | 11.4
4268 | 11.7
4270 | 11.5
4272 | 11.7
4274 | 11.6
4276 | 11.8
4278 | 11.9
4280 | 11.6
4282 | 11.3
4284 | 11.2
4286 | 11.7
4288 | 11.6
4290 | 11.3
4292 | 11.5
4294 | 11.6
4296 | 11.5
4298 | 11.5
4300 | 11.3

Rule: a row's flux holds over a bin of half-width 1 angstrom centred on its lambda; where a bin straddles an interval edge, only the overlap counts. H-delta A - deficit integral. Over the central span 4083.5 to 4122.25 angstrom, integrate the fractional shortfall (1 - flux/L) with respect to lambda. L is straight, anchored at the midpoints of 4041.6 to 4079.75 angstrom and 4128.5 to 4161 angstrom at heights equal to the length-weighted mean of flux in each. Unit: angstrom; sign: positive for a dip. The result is 4.6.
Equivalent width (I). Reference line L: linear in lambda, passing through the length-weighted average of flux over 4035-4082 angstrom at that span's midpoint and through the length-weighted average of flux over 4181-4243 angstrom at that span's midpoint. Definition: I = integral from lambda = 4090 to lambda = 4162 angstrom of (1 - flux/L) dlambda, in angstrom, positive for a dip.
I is 4.2 angstrom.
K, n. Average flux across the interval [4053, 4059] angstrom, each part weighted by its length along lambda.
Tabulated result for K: 12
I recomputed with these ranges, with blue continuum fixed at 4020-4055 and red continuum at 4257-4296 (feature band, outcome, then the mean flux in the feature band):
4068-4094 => 1.0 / 11.5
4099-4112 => 3.1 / 9.03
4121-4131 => 0.2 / 11.6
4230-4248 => -0.1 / 11.7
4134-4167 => 0.0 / 11.8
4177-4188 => 0.1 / 11.6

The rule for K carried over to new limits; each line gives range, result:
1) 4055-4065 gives 11.7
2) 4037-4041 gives 11.9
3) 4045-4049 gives 11.8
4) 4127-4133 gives 11.6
